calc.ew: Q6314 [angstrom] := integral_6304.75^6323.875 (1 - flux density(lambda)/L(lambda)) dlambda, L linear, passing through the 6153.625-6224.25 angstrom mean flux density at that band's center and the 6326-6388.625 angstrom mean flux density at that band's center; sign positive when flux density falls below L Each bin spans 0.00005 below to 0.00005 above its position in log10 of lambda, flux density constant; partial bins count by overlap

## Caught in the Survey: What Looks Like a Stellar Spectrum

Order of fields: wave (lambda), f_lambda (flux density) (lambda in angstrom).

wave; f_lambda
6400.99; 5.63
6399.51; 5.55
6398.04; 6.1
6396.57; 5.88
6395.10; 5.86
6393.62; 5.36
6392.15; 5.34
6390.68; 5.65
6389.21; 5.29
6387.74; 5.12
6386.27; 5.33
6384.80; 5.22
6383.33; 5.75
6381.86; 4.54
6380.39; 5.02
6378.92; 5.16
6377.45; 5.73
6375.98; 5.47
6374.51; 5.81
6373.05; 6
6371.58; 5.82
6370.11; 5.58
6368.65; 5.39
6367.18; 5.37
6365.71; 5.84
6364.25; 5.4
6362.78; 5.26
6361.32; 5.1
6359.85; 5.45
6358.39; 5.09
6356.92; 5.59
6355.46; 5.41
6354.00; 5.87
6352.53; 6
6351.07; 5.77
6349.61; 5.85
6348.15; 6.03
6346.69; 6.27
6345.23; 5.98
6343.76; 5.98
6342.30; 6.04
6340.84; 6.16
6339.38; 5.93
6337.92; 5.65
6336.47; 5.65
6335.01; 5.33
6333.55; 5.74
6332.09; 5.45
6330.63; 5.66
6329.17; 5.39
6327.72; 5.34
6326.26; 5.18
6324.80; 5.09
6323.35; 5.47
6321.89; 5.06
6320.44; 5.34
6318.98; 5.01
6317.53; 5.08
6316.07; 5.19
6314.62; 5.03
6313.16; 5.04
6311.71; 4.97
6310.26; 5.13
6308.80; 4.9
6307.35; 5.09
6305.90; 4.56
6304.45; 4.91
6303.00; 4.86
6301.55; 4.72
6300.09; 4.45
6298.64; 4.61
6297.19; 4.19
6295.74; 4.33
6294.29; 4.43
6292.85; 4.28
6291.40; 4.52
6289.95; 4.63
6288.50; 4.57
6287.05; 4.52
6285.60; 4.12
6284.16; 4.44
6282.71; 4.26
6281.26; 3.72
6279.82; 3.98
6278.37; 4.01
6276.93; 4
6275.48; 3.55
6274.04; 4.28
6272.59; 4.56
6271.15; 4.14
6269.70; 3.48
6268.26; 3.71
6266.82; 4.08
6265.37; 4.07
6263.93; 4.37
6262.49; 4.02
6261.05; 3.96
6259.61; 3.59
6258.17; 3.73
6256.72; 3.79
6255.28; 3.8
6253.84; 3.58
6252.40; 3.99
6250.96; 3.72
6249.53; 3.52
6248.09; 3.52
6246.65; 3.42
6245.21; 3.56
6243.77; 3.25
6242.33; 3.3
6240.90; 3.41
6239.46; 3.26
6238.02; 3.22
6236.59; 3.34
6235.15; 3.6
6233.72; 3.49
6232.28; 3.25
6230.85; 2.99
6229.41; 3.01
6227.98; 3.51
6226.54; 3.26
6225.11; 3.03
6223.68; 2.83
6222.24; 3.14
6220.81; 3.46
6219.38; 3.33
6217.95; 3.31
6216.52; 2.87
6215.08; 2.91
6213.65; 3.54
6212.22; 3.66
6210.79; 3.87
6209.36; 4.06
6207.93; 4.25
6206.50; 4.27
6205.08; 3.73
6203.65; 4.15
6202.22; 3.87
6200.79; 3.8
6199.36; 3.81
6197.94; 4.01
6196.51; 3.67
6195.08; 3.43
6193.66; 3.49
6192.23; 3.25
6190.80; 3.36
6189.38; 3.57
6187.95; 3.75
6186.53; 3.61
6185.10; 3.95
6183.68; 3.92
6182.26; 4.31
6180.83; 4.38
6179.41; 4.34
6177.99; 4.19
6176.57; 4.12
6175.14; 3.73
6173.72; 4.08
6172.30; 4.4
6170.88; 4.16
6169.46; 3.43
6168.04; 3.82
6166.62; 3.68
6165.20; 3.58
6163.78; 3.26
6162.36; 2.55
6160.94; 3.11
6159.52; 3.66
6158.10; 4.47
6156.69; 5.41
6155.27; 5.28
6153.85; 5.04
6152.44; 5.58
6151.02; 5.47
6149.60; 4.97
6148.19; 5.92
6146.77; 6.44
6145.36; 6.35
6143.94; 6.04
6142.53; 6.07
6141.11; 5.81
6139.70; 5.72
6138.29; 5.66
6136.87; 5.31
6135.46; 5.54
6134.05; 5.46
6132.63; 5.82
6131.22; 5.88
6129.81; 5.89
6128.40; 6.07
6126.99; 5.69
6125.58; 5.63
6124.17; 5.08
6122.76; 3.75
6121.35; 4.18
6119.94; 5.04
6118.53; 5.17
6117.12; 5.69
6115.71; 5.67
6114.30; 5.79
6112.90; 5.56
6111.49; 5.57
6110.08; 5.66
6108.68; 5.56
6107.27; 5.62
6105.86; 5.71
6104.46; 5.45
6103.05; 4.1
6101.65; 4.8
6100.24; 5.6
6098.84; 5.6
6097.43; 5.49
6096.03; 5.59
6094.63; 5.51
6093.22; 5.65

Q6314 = 0.2 angstrom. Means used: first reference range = 3.79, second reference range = 5.58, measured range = 5.06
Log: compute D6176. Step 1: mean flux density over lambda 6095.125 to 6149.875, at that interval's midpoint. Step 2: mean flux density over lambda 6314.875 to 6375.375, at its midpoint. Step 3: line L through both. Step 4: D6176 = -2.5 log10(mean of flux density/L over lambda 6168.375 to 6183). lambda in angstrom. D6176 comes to 0.32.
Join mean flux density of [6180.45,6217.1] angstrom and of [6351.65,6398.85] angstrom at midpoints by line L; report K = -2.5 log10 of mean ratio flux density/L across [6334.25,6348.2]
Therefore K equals -0.145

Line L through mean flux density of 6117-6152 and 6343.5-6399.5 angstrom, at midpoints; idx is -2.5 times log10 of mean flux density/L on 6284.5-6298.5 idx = 0.25 mag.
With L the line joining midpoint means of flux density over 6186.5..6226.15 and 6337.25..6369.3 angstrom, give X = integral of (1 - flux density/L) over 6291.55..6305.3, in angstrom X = 1.1 angstrom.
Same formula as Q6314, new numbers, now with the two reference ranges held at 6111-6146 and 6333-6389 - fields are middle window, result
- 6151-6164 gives 2.8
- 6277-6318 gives 7.3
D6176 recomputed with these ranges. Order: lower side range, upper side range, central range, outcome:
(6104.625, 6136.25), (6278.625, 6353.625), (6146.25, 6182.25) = 0.23 mag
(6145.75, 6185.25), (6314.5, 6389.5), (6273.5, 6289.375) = 0.22 mag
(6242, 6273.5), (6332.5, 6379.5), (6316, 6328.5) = -0.04 mag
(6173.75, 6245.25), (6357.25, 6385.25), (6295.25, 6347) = -0.08 mag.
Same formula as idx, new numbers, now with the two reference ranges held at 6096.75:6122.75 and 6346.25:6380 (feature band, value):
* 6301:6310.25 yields 0.14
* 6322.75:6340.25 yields 0.01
